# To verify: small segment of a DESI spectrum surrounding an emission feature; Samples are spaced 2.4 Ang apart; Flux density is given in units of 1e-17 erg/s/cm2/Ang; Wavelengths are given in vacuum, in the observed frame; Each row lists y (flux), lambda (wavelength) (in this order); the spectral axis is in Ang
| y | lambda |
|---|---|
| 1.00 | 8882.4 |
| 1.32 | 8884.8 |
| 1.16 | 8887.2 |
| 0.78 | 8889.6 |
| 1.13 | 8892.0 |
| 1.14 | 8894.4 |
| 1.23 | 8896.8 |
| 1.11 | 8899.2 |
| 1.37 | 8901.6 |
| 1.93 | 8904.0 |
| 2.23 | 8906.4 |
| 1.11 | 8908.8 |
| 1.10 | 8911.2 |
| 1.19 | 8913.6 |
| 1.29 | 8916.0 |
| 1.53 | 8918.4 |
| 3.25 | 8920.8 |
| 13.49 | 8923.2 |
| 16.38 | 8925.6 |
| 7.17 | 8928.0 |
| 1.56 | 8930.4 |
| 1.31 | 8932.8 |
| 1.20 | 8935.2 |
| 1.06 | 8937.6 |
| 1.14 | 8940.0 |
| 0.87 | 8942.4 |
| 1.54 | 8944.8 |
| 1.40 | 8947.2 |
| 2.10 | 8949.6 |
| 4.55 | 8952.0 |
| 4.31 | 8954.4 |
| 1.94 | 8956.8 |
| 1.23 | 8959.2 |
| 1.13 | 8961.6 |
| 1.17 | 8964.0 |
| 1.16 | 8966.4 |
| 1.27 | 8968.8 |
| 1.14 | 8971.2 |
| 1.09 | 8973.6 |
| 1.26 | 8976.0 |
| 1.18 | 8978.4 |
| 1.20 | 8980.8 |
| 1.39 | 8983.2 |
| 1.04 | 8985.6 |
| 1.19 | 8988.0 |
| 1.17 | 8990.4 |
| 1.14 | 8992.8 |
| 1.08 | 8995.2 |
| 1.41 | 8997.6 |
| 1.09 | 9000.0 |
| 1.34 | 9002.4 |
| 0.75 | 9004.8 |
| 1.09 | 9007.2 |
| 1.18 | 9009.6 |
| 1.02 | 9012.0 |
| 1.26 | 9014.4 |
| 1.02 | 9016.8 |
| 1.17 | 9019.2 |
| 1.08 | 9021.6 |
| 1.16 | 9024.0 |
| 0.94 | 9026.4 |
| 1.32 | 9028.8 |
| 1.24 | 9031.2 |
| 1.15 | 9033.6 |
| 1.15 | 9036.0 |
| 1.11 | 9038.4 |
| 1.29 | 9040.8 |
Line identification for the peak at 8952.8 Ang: [N II]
